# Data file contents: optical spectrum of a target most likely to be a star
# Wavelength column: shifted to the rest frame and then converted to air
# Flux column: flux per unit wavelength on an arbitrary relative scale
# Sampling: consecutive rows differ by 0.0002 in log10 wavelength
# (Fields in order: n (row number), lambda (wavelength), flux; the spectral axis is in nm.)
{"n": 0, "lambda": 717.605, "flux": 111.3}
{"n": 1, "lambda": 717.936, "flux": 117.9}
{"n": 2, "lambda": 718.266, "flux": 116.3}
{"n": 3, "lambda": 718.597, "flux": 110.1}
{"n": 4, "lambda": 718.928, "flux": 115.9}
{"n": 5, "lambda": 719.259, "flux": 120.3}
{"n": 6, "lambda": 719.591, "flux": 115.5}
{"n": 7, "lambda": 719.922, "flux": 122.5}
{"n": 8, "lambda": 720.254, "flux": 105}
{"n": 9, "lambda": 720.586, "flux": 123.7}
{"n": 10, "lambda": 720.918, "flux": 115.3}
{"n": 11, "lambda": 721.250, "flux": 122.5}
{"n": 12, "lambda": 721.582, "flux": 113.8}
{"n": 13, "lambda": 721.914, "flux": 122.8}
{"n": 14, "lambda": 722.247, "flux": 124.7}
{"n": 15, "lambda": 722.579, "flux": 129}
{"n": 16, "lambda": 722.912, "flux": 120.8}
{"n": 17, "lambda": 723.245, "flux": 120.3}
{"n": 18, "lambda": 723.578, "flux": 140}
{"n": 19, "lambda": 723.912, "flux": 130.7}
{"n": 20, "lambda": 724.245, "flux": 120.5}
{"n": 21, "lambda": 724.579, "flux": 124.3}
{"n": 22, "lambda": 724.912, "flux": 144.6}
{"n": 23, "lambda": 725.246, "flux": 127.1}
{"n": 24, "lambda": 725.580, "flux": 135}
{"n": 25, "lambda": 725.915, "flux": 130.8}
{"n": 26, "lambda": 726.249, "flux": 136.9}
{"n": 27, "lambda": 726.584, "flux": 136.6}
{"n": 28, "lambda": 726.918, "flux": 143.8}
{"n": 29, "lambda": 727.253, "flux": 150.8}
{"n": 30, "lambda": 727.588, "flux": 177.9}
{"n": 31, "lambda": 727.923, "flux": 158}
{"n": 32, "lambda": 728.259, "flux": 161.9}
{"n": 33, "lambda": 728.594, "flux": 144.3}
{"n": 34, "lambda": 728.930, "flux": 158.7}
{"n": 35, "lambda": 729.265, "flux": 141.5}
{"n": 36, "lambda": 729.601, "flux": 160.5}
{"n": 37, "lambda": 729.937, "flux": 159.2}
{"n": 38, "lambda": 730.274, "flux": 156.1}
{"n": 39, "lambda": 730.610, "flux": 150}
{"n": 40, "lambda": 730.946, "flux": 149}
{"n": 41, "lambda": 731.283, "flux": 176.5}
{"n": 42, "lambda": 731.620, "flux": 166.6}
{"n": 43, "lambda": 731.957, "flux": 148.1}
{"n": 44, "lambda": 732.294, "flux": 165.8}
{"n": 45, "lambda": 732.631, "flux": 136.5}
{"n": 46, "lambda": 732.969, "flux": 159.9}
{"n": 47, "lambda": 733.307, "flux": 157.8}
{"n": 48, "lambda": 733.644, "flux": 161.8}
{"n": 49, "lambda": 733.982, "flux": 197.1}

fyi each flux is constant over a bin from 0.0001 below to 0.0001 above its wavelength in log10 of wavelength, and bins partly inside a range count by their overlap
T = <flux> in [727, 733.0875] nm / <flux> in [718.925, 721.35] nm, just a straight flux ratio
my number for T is 1.3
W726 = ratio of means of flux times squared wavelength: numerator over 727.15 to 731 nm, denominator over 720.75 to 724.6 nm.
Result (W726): 1.3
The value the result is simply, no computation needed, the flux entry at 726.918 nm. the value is 143.8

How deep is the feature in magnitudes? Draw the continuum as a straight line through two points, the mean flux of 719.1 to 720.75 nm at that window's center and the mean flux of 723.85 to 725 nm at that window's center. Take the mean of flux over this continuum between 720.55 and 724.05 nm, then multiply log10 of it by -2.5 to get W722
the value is 0.00 mag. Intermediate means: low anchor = 117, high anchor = 129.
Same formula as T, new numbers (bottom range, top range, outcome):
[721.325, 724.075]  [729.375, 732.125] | 1.26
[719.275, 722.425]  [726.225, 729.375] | 1.28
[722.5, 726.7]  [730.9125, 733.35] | 1.21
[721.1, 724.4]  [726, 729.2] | 1.21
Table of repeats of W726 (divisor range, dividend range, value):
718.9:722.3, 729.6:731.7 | 1.39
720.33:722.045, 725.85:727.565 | 1.23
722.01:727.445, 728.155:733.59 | 1.20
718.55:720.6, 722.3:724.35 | 1.11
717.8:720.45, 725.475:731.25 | 1.34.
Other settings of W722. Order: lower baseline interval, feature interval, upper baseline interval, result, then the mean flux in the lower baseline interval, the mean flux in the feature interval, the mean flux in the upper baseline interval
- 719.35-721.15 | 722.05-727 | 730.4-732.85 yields 0.01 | 117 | 131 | 156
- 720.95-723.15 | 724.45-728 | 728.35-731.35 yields -0.02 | 122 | 142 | 155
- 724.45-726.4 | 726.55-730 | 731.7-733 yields -0.10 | 133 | 154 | 153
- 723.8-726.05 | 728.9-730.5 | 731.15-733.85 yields -0.04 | 130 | 155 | 159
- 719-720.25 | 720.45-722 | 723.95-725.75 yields 0.02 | 117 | 119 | 130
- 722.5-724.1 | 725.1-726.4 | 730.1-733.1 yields 0.03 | 128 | 132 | 156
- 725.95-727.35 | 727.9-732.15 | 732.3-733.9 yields -0.05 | 141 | 156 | 158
